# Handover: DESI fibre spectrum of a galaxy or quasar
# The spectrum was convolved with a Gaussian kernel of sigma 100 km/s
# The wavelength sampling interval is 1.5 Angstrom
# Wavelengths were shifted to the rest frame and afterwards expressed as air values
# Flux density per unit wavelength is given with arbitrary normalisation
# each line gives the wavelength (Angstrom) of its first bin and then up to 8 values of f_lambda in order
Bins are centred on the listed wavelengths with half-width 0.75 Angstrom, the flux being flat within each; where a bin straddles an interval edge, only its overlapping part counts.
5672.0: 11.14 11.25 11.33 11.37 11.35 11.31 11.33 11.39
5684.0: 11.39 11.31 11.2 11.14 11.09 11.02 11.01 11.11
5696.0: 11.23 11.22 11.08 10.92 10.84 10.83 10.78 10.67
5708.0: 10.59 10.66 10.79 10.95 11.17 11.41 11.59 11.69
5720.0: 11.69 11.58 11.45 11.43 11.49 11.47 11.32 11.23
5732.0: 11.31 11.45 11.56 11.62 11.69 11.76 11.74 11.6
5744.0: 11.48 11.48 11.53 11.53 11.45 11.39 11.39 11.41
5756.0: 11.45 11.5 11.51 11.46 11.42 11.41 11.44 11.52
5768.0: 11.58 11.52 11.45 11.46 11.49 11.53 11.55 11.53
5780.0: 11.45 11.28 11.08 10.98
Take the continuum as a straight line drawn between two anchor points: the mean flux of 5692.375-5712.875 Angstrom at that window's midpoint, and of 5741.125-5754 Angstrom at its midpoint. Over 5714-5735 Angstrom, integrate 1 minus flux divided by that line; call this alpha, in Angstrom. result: -0.5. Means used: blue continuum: 10.9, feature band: 11.5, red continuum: 11.5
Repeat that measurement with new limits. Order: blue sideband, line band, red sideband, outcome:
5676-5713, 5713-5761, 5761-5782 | -0.9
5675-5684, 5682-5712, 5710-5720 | 0.8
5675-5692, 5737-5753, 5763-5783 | -0.2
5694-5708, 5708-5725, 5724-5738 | -0.1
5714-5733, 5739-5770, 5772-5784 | -0.2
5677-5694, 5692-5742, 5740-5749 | 0.7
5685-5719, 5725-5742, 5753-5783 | -0.4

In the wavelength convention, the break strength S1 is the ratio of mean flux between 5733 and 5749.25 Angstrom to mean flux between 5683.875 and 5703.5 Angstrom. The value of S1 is 1.04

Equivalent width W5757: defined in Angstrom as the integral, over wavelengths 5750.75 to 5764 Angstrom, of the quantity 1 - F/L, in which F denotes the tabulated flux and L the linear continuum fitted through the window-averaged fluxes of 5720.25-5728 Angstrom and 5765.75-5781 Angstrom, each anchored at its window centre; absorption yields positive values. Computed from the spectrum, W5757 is 0.07 Angstrom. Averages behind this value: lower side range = 11.5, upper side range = 11.5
